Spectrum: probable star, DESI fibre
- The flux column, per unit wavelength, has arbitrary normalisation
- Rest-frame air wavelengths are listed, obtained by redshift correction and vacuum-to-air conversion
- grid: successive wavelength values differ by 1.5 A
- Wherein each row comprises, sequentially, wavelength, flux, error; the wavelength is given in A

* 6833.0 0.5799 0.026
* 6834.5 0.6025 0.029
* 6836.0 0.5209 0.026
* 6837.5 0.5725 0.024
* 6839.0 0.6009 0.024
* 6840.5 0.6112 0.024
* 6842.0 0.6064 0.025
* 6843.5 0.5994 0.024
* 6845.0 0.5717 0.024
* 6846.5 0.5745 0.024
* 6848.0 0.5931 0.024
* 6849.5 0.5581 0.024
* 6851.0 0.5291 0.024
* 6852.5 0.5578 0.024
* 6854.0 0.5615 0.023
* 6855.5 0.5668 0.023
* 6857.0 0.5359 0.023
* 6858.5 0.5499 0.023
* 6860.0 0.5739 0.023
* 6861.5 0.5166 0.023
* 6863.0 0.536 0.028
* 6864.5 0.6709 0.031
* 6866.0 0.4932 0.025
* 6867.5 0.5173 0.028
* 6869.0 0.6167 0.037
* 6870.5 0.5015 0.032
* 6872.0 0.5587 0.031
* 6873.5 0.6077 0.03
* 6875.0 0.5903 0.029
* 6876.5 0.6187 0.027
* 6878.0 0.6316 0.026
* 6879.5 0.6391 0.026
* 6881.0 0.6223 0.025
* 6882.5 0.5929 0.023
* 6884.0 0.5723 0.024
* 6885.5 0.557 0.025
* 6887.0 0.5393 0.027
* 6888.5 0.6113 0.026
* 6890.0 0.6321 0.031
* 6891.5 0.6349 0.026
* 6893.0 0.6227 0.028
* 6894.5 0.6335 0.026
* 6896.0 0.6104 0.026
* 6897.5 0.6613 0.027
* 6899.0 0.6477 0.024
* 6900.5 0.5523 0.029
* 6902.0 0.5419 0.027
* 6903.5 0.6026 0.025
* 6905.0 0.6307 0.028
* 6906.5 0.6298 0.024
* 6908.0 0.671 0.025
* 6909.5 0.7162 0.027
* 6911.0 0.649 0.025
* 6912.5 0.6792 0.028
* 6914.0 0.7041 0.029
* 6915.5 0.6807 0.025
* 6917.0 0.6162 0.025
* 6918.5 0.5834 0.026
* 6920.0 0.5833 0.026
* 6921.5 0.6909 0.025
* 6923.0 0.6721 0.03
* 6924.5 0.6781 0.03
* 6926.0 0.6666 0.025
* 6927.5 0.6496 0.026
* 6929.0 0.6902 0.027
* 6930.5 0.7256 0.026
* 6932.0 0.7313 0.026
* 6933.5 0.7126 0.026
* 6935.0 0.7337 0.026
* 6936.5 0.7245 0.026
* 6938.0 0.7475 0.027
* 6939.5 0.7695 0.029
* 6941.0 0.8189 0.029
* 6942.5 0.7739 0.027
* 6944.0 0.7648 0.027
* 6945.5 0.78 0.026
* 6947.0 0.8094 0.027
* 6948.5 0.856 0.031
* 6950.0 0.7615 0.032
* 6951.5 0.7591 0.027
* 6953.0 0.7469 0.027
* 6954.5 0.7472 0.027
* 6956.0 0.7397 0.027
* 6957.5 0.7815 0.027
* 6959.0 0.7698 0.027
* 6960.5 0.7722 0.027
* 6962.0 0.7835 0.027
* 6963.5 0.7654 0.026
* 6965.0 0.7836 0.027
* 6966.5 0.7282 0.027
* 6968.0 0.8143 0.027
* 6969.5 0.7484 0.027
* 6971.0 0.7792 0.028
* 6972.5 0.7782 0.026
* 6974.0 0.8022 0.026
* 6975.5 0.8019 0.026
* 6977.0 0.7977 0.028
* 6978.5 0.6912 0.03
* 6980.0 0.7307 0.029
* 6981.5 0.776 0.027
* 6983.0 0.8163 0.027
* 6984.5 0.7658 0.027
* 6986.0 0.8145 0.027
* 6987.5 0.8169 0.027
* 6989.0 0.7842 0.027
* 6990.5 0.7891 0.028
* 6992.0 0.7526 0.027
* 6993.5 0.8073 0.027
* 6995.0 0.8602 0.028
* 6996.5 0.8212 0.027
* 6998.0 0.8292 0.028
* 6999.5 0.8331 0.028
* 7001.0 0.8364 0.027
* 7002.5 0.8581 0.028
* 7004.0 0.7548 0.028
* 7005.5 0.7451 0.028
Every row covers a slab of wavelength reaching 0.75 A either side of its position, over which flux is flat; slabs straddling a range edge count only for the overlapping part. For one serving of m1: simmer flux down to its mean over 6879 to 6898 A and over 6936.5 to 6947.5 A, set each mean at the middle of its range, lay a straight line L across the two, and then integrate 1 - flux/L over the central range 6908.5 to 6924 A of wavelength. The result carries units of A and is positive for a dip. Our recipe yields 0.8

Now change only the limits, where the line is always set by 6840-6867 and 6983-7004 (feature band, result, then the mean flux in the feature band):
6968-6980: 0.08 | 0.771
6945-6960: -0.73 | 0.775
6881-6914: 1.17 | 0.621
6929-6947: -0.97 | 0.753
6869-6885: 0.35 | 0.594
